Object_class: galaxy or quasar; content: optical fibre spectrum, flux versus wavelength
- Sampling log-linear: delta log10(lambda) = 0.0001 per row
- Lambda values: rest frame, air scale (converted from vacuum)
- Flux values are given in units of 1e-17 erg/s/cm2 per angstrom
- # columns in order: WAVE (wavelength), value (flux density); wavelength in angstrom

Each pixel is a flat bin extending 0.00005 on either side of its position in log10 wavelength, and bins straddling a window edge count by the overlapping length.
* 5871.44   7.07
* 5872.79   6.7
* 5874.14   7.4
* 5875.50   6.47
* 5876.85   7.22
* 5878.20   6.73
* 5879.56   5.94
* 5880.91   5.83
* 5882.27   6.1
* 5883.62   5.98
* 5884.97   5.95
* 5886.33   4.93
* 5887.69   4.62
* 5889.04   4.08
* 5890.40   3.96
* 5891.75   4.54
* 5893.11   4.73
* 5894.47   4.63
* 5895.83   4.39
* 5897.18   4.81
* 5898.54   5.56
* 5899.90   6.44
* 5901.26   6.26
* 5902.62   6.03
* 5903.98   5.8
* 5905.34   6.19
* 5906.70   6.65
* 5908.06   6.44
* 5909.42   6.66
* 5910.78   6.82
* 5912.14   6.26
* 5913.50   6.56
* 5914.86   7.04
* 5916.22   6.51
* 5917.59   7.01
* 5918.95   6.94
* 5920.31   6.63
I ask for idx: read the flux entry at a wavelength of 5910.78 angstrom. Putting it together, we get 6.82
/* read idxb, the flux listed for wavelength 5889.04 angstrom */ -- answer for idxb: 4.08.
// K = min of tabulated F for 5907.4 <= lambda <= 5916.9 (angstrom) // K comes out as 6.26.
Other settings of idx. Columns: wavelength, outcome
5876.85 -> 7.22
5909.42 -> 6.66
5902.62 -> 6.03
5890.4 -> 3.96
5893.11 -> 4.73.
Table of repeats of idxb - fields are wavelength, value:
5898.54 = 5.56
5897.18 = 4.81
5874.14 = 7.4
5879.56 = 5.94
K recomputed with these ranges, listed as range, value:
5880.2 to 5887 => 4.93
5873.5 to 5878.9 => 6.47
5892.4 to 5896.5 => 4.39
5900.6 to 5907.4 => 5.8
